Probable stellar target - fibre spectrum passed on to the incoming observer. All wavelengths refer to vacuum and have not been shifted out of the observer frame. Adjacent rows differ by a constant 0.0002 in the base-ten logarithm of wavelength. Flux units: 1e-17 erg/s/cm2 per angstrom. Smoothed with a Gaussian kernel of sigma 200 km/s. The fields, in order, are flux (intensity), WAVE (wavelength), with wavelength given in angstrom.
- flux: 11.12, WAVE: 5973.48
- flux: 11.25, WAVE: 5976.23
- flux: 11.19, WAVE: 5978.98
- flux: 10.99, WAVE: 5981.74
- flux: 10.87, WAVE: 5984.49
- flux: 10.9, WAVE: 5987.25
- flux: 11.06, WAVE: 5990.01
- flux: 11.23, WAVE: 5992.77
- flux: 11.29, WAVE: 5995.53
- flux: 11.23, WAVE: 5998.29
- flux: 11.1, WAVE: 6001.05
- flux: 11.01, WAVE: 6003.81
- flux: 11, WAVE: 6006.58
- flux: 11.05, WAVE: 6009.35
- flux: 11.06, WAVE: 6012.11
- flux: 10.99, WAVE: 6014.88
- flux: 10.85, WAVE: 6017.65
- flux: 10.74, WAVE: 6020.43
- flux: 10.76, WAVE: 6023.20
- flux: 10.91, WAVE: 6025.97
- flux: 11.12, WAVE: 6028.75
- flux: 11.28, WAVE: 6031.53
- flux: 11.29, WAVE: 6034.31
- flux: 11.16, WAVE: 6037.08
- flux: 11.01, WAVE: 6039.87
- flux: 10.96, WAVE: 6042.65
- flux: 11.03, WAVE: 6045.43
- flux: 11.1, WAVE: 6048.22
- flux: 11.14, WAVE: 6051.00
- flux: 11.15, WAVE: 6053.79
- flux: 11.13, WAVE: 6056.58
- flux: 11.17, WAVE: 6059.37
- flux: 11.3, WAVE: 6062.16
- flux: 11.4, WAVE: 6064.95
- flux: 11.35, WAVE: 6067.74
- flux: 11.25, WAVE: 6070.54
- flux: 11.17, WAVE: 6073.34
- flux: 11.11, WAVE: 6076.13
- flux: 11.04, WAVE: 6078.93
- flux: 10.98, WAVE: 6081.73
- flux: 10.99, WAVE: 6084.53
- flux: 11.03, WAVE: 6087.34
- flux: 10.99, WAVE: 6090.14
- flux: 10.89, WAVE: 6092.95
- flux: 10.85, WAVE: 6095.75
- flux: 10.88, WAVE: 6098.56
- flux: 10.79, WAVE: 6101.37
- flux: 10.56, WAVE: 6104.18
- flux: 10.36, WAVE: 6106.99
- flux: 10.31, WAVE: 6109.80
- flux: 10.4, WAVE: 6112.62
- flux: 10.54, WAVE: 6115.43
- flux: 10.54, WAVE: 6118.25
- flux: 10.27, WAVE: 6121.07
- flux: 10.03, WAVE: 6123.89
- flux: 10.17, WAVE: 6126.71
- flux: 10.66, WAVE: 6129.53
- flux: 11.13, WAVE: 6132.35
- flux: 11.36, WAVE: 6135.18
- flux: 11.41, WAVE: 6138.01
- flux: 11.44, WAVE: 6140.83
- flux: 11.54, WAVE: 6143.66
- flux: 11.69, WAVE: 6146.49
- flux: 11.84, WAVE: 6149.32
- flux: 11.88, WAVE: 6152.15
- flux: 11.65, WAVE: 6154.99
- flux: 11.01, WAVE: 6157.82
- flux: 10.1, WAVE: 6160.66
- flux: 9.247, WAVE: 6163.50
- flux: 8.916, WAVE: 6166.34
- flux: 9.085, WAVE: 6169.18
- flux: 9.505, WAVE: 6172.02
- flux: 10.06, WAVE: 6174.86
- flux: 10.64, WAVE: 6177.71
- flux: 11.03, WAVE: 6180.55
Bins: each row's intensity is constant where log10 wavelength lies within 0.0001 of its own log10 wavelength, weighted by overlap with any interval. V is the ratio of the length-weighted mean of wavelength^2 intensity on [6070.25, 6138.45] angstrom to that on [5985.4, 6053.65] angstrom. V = 1.00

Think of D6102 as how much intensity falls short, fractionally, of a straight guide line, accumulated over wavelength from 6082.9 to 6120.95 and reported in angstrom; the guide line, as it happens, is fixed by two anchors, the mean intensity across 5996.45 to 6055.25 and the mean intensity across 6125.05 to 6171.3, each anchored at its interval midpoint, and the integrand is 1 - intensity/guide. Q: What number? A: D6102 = 0.7 angstrom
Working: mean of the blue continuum 11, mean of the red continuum 10.8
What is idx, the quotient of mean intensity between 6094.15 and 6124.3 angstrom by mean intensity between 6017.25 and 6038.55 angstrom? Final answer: 1.0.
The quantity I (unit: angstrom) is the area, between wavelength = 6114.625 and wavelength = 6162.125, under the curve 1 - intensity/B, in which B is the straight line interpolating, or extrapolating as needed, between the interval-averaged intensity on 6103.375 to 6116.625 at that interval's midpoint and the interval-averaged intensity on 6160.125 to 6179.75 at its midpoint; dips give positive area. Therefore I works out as -4.5 angstrom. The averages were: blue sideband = 10.4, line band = 11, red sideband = 9.68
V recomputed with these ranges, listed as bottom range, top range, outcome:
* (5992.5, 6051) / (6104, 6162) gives 1.02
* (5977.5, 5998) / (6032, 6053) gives 1.02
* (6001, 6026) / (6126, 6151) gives 1.08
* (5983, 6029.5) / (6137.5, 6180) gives 1.02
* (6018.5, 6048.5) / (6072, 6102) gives 1.01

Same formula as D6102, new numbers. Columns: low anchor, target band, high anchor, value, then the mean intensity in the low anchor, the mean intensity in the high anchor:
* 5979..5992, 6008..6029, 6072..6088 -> 0.2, 11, 11.1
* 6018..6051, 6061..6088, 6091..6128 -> -1.0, 11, 10.5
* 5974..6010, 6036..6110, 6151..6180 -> -2.3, 11.1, 10.2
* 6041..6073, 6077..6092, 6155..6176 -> -0.2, 11.2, 9.83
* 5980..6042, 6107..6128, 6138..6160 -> 2.0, 11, 11.5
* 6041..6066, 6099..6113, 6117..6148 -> 0.6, 11.2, 10.9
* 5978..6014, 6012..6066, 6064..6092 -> 0.1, 11.1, 11.1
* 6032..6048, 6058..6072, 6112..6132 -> -0.5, 11.1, 10.4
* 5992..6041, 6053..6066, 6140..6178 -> -0.4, 11.1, 10.6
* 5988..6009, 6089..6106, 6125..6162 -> 0.6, 11.1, 11.2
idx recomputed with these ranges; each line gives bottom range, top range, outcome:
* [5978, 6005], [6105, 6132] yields 0.94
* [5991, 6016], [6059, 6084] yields 1.01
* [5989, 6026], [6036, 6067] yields 1.01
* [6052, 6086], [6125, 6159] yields 1.01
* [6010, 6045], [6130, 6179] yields 0.97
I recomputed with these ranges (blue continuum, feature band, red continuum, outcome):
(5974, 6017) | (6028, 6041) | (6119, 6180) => -0.24 angstrom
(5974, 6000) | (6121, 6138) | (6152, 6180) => -0.57 angstrom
